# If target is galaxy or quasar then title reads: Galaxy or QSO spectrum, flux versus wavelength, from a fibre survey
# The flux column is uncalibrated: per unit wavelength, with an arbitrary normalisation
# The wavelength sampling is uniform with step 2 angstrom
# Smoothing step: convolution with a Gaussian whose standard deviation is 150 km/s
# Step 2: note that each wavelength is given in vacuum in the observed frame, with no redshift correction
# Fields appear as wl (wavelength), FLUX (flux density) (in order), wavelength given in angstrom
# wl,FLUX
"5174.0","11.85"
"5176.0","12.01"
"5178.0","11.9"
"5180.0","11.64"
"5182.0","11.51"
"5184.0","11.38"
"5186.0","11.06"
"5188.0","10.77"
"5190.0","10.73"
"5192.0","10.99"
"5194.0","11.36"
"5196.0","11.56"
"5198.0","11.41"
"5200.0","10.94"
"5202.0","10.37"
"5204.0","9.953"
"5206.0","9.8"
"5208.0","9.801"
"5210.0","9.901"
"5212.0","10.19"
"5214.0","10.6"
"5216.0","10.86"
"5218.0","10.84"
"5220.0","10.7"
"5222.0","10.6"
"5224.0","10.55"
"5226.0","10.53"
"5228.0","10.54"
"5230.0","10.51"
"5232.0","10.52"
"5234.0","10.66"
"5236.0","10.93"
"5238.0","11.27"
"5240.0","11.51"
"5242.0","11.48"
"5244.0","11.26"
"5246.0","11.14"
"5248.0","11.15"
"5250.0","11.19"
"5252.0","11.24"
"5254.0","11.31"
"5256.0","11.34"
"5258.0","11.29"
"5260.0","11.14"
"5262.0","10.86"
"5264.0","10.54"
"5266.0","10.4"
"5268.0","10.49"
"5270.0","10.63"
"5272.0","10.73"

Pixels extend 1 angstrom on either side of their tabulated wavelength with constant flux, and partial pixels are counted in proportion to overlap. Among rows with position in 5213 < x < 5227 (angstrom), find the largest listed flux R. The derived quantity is 10.86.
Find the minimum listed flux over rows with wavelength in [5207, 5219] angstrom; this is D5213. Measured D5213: 9.801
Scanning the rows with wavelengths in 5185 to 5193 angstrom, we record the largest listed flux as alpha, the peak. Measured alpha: 11.06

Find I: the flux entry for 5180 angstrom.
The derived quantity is 11.64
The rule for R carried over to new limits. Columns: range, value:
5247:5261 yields 11.34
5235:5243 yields 11.51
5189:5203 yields 11.56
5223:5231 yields 10.55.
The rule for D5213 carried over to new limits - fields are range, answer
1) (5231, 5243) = 10.52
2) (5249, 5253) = 11.19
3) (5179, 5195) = 10.73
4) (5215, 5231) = 10.51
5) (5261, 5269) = 10.4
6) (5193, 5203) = 10.37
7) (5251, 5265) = 10.54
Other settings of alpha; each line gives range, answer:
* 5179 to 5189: 11.64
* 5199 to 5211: 10.94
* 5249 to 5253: 11.24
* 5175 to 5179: 12.01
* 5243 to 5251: 11.26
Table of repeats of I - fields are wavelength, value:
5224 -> 10.55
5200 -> 10.94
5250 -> 11.19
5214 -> 10.6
